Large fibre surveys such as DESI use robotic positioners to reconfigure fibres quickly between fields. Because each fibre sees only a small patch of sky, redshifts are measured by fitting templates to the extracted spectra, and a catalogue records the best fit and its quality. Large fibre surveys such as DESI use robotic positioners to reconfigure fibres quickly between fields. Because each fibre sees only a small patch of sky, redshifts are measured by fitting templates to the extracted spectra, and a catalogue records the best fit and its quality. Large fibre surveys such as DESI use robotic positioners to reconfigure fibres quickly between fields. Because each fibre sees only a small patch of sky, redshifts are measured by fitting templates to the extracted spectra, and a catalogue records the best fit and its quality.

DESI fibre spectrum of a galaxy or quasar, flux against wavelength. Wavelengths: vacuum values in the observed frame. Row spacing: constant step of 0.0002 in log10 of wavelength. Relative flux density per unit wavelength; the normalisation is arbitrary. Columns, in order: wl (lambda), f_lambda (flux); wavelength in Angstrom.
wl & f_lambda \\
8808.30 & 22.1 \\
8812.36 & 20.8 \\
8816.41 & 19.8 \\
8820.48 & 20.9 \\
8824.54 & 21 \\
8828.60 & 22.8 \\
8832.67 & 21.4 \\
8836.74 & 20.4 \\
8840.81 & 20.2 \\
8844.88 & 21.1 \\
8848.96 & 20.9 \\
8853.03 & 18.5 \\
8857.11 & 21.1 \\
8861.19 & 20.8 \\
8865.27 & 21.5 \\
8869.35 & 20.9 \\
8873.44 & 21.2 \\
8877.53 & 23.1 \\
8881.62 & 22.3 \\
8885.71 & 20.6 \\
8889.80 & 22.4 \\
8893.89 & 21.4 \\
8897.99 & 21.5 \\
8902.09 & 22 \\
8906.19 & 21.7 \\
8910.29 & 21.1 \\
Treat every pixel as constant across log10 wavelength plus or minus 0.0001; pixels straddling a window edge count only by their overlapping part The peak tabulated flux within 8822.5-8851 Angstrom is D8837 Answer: 22.8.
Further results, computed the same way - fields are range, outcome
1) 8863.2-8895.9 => 23.1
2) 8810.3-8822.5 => 20.9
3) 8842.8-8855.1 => 21.1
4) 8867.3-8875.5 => 21.2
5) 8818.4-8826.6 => 21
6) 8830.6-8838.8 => 21.4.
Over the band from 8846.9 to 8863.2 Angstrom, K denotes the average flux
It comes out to 20.3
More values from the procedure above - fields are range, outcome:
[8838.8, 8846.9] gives 20.7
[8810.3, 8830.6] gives 21.1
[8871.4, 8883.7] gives 22.2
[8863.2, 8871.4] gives 21.2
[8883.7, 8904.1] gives 21.6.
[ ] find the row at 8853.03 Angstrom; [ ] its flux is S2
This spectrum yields 18.5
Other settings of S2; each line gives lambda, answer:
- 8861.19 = 20.8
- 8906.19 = 21.7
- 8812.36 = 20.8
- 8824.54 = 21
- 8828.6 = 22.8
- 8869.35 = 20.9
